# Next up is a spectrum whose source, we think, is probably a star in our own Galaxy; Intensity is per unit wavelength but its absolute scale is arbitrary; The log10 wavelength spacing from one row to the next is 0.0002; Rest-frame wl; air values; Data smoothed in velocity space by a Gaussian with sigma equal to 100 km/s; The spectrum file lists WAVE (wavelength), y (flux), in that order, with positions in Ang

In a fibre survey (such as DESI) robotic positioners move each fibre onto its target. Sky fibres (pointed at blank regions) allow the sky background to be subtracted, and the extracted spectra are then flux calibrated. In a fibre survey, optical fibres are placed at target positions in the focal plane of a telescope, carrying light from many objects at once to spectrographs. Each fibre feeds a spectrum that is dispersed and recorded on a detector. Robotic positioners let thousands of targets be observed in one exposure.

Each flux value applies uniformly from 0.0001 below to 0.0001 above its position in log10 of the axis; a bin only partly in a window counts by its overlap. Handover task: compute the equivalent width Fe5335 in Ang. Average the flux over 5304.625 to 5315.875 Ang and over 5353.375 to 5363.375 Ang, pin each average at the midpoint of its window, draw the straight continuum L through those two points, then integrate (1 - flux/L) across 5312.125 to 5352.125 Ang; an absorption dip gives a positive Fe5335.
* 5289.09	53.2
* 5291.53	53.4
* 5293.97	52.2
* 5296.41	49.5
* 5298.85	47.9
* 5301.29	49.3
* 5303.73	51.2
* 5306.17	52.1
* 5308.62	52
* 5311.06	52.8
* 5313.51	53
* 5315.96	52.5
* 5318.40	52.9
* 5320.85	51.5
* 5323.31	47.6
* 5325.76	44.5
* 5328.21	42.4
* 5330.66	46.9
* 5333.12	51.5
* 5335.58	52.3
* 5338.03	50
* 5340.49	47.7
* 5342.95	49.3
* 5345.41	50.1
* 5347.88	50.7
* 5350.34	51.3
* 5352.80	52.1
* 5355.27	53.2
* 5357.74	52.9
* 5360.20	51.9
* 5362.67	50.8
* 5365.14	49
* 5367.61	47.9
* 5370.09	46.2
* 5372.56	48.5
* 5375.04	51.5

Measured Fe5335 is 2.0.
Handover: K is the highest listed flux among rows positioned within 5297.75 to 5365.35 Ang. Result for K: 53.2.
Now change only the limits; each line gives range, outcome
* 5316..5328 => 52.9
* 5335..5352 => 52.3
